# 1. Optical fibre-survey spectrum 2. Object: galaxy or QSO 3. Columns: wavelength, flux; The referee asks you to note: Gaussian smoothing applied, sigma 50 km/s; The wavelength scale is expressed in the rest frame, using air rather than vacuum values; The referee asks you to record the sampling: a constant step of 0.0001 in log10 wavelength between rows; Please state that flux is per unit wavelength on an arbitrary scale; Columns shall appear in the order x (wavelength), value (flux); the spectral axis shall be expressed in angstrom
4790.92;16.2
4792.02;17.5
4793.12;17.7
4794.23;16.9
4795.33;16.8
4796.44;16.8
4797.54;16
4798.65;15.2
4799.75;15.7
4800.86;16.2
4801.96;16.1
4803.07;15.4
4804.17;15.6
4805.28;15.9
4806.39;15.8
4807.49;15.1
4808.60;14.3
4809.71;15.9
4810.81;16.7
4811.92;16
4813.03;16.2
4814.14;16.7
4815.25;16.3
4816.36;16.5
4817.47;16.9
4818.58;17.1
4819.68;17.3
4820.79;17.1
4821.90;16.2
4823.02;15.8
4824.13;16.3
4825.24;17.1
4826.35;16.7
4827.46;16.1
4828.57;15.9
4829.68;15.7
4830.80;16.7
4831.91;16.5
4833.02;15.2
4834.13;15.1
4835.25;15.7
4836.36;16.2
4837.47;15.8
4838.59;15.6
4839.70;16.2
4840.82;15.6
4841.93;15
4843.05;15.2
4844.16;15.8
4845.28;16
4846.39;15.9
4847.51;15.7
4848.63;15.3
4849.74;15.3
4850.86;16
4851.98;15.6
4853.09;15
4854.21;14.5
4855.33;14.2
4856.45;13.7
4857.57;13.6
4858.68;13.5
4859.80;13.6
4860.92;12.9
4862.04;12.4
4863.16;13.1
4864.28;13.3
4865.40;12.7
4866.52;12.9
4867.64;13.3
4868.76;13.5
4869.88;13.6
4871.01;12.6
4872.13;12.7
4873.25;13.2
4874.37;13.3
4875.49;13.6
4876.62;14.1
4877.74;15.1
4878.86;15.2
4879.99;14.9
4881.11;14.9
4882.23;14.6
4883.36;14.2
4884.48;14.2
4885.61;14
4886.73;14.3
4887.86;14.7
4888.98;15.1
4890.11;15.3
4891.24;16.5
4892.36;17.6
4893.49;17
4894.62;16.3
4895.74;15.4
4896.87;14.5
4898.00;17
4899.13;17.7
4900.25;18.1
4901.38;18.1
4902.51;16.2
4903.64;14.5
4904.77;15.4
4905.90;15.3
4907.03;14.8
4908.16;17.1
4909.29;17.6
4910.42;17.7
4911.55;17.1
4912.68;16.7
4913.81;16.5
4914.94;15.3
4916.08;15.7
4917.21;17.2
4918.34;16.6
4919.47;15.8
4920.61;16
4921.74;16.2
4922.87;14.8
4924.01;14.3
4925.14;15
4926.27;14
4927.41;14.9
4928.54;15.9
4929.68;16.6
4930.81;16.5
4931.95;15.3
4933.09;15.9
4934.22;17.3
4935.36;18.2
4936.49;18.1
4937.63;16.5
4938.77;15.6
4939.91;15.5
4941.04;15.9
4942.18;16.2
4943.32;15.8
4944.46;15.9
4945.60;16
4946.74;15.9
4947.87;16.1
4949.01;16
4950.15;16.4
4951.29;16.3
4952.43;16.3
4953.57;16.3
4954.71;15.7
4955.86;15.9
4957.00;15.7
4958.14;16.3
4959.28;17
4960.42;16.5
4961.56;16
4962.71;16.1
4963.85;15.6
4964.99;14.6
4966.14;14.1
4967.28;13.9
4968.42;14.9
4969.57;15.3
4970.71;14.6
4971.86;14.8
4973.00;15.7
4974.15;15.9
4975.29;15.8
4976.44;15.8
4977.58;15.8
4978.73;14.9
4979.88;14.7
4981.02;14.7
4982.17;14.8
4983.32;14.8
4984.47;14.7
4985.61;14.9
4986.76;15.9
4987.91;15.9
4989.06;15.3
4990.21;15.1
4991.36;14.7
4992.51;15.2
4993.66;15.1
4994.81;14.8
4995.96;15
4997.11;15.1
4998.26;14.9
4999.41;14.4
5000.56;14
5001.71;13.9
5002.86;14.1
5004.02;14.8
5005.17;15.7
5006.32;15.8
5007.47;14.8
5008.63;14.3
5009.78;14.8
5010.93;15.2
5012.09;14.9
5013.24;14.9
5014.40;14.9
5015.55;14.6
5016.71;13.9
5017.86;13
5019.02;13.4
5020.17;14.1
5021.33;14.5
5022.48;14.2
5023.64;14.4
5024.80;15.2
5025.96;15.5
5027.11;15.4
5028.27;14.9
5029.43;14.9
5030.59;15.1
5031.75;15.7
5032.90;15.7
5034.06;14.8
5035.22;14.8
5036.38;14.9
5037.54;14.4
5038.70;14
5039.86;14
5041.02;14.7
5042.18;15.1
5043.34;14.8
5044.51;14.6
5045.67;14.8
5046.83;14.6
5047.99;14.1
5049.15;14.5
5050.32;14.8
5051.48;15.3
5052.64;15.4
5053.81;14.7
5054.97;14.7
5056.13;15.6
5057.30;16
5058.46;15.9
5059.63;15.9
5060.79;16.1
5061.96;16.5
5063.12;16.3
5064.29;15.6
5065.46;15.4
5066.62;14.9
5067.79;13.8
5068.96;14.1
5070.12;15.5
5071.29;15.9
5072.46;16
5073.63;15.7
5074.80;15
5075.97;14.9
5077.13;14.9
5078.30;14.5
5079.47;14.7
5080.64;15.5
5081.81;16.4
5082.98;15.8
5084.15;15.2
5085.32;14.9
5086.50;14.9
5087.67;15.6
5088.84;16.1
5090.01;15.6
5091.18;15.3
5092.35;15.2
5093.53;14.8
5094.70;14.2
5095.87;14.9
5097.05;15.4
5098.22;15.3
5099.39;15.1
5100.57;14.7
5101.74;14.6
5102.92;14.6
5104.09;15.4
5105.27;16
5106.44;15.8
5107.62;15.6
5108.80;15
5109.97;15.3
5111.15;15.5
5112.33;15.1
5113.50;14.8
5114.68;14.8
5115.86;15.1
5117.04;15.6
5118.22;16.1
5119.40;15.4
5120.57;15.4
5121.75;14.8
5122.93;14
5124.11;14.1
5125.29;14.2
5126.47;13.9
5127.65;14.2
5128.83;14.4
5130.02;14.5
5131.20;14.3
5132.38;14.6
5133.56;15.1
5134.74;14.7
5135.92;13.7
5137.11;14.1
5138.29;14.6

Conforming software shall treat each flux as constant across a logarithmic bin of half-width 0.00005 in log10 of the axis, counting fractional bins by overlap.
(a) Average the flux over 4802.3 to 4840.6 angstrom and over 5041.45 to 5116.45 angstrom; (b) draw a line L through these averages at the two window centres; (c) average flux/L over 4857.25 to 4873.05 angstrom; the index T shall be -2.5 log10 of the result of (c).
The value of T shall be 0.21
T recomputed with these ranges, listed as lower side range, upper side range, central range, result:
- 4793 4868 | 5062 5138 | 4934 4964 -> -0.066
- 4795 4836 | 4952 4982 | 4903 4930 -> -0.012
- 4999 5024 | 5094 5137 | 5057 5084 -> -0.053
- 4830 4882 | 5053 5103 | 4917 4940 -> -0.085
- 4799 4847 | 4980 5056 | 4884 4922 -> -0.041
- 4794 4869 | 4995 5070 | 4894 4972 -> -0.058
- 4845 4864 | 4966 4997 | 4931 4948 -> -0.098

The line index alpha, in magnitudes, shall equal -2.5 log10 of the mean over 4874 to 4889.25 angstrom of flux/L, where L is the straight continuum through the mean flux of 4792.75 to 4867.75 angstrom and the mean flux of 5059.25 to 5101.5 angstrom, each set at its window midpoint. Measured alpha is 0.074 mag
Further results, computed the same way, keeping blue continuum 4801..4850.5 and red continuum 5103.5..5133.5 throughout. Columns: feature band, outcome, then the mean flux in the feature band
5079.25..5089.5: -0.03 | 15.5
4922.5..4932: 0.03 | 15.3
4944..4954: -0.04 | 16.1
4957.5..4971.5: 0.01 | 15.4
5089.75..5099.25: 0.00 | 15.1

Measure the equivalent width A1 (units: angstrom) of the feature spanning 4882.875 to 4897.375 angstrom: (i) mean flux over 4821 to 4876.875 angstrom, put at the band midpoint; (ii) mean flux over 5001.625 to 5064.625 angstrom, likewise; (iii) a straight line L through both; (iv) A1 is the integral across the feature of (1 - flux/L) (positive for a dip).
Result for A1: -0.5 angstrom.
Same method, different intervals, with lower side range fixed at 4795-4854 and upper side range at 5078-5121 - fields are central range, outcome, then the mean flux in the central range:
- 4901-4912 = -0.4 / 16.3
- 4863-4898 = 3.1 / 14.4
